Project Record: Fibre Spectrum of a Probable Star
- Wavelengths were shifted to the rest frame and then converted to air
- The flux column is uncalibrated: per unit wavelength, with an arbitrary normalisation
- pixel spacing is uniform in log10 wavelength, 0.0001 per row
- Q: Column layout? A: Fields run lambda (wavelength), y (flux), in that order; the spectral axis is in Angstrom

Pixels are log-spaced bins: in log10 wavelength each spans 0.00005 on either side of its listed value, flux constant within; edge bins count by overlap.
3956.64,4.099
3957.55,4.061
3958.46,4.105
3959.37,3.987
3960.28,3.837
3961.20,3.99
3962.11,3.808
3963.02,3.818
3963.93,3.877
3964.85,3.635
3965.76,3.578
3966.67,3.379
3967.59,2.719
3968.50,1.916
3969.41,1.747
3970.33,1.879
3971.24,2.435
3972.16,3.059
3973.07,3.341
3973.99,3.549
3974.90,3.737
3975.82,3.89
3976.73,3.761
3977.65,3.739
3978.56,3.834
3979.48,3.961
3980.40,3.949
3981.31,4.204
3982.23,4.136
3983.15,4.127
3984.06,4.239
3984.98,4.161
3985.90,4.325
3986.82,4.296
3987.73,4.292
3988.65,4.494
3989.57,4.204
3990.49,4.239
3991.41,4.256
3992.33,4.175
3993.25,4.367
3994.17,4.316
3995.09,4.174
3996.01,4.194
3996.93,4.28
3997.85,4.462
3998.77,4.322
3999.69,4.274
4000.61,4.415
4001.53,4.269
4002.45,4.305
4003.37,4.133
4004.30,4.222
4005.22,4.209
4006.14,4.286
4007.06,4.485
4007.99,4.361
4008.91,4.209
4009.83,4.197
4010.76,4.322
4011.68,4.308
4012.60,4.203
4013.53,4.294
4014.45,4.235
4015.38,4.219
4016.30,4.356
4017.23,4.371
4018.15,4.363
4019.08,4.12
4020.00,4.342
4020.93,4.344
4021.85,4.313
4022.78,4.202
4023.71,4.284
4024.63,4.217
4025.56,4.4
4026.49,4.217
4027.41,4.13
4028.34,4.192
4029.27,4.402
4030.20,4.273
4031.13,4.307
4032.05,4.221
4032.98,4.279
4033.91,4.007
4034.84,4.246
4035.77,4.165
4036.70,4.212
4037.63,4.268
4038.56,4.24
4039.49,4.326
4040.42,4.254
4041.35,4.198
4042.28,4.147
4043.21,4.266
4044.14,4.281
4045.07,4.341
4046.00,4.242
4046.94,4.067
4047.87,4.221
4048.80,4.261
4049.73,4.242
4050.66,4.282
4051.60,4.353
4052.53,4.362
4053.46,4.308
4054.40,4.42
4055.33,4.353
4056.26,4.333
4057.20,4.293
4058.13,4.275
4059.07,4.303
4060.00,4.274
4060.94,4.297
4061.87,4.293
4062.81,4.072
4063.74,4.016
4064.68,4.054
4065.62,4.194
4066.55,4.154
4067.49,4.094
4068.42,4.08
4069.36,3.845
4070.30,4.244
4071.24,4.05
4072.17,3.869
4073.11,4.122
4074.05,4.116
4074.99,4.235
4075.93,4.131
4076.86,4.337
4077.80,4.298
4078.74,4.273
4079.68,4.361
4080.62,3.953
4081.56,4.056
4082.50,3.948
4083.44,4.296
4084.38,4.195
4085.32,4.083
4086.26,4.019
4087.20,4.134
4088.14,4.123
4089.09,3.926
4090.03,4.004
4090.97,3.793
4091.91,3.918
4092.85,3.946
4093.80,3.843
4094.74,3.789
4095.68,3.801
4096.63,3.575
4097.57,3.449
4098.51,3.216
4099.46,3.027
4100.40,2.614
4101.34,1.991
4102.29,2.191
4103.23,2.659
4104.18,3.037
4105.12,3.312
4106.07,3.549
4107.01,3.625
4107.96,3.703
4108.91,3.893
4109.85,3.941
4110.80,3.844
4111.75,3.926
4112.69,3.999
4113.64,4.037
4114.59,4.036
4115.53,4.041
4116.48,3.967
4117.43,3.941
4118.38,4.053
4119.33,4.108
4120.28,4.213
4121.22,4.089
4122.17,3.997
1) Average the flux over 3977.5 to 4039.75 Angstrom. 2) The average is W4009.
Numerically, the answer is 4.24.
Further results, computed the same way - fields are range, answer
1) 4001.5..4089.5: 4.22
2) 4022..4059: 4.26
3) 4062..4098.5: 4.03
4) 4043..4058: 4.29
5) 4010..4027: 4.28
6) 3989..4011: 4.28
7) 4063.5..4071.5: 4.08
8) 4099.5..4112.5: 3.26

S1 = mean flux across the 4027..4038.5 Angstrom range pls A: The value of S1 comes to 4.22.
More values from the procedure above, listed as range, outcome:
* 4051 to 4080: 4.21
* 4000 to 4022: 4.29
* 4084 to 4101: 3.73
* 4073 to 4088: 4.16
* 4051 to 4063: 4.31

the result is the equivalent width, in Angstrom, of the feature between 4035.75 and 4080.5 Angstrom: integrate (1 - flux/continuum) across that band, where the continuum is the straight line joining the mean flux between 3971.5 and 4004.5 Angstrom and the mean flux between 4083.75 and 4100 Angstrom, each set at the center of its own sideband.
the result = -3.6 Angstrom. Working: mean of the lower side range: 4.09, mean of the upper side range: 3.81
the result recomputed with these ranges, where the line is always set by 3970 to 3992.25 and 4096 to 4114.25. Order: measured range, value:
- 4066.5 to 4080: -2.56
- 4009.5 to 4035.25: -4.01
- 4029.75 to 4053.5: -4.16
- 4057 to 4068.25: -2.11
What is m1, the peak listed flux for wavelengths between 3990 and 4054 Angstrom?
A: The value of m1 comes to 4.485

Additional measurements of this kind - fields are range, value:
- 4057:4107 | 4.361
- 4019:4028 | 4.4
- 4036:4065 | 4.42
